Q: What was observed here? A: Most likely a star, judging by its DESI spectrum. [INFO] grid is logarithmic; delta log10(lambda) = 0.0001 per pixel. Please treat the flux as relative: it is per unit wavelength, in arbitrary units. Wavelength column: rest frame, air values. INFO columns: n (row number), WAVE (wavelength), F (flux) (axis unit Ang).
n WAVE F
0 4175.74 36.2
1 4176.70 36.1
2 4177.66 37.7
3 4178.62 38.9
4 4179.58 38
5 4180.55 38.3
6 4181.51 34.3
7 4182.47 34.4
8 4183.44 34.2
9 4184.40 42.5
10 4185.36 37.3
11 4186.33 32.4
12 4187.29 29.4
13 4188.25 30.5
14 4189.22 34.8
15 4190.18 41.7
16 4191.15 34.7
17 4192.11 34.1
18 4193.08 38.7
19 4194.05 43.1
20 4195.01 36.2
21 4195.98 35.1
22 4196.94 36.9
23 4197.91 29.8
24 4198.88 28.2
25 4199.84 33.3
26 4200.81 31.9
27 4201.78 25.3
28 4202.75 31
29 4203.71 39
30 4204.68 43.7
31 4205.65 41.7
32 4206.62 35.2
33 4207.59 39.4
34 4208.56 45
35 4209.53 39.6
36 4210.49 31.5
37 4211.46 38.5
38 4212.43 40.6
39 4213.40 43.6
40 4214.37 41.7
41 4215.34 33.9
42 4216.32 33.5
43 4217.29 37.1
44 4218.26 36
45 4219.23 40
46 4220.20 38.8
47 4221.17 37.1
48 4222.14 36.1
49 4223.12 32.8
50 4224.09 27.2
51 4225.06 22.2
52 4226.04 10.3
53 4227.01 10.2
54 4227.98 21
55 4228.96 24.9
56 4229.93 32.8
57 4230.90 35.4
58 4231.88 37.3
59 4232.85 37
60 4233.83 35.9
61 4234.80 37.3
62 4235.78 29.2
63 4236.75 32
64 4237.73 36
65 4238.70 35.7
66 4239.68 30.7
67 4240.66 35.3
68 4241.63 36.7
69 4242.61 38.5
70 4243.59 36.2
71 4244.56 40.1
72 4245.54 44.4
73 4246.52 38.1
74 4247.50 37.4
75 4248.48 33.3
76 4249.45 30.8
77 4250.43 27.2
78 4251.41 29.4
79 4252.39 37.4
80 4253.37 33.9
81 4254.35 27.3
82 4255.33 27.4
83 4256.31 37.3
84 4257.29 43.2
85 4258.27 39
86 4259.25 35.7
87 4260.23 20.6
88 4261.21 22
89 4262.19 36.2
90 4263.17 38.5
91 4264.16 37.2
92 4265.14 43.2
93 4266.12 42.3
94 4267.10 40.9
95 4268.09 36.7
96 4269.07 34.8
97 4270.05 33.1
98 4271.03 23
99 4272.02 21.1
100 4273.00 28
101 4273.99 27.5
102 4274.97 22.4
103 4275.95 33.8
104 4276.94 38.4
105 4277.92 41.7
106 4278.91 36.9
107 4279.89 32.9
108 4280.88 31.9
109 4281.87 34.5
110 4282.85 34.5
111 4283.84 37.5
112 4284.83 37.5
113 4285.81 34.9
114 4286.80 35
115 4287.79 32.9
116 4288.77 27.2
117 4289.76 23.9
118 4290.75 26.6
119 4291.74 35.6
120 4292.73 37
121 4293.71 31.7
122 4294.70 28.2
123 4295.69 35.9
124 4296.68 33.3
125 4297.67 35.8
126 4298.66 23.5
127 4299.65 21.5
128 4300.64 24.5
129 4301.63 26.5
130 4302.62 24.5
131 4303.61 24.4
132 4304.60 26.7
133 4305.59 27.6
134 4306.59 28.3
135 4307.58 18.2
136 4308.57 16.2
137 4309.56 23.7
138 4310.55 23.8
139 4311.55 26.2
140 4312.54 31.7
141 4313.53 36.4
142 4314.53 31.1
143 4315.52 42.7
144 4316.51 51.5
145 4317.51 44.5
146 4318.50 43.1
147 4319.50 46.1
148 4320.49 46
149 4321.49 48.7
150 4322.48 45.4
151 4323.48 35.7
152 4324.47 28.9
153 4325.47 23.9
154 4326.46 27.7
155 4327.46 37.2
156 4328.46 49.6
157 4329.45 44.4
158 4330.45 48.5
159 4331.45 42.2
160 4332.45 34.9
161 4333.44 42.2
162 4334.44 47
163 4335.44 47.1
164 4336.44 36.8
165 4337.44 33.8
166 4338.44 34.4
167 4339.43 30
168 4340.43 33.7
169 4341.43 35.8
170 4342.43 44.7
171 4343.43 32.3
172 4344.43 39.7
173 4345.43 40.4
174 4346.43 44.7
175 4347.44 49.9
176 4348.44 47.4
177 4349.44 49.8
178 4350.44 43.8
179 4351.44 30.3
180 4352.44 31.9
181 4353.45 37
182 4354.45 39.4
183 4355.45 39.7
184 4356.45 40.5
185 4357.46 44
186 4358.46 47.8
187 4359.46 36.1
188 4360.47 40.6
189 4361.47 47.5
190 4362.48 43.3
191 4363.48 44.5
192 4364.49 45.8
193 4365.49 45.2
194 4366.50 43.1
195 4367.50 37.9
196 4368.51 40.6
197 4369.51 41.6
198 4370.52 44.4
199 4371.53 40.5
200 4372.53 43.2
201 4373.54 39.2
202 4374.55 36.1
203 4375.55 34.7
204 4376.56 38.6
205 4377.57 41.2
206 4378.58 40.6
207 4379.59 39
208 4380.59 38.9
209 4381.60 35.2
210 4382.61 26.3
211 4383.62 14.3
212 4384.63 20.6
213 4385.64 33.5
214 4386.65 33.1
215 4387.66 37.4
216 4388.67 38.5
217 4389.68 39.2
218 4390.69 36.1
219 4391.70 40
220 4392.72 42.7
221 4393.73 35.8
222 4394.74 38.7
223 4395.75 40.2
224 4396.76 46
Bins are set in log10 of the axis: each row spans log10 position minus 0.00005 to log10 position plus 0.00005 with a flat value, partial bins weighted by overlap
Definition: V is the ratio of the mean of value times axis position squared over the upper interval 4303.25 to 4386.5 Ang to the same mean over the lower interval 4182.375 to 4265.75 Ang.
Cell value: 1.16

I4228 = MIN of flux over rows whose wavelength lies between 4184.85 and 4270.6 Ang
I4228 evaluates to 10.2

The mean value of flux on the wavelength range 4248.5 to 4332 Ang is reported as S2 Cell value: 33.3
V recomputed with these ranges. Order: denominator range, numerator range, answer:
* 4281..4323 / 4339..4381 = 1.28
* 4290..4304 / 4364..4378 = 1.45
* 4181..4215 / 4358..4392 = 1.15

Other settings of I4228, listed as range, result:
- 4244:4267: 20.6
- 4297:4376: 16.2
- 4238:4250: 30.7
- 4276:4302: 21.5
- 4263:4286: 21.1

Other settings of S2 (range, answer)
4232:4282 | 34.1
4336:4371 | 40.5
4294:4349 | 35.5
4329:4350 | 40.9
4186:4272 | 34.3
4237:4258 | 35.1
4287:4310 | 27.7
